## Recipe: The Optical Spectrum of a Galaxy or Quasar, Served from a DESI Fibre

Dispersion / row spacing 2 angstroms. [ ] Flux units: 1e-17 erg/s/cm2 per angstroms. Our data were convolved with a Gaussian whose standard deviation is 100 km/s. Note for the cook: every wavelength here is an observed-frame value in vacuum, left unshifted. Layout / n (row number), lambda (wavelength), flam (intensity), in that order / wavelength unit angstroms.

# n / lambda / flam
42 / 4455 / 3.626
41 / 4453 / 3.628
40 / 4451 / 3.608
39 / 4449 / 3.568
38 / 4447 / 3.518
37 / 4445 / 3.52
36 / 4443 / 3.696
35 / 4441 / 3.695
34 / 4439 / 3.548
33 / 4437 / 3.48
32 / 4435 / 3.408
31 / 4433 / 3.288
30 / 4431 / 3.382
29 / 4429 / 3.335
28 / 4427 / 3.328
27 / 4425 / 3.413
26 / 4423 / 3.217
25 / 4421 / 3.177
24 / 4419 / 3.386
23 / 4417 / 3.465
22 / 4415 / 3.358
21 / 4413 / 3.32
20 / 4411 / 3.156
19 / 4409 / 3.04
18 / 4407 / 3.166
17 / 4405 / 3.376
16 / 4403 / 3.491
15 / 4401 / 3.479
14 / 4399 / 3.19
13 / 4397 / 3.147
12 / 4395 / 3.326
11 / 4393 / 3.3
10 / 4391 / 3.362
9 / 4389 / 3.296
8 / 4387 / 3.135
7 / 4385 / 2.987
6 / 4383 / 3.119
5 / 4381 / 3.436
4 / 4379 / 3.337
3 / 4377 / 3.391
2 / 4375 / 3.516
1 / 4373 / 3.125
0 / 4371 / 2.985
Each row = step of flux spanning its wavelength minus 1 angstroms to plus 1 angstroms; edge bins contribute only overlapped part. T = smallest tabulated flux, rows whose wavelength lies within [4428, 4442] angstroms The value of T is 3.288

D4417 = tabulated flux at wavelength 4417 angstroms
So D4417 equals 3.465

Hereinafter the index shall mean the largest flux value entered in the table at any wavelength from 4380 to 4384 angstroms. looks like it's 3.436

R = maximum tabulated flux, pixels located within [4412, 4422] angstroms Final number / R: 3.465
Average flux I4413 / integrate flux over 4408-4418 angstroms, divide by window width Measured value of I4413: 3.27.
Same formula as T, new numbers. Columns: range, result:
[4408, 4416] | 3.04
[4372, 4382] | 3.125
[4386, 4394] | 3.135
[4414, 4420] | 3.358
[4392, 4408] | 3.147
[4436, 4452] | 3.48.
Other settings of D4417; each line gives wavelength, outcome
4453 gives 3.628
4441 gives 3.695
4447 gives 3.518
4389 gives 3.296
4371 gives 2.985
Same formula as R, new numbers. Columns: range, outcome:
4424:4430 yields 3.413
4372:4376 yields 3.516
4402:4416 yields 3.491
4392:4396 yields 3.326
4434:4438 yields 3.48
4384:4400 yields 3.362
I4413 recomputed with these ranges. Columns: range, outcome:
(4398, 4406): 3.38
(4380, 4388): 3.17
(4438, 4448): 3.6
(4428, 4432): 3.36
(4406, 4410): 3.1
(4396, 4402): 3.27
